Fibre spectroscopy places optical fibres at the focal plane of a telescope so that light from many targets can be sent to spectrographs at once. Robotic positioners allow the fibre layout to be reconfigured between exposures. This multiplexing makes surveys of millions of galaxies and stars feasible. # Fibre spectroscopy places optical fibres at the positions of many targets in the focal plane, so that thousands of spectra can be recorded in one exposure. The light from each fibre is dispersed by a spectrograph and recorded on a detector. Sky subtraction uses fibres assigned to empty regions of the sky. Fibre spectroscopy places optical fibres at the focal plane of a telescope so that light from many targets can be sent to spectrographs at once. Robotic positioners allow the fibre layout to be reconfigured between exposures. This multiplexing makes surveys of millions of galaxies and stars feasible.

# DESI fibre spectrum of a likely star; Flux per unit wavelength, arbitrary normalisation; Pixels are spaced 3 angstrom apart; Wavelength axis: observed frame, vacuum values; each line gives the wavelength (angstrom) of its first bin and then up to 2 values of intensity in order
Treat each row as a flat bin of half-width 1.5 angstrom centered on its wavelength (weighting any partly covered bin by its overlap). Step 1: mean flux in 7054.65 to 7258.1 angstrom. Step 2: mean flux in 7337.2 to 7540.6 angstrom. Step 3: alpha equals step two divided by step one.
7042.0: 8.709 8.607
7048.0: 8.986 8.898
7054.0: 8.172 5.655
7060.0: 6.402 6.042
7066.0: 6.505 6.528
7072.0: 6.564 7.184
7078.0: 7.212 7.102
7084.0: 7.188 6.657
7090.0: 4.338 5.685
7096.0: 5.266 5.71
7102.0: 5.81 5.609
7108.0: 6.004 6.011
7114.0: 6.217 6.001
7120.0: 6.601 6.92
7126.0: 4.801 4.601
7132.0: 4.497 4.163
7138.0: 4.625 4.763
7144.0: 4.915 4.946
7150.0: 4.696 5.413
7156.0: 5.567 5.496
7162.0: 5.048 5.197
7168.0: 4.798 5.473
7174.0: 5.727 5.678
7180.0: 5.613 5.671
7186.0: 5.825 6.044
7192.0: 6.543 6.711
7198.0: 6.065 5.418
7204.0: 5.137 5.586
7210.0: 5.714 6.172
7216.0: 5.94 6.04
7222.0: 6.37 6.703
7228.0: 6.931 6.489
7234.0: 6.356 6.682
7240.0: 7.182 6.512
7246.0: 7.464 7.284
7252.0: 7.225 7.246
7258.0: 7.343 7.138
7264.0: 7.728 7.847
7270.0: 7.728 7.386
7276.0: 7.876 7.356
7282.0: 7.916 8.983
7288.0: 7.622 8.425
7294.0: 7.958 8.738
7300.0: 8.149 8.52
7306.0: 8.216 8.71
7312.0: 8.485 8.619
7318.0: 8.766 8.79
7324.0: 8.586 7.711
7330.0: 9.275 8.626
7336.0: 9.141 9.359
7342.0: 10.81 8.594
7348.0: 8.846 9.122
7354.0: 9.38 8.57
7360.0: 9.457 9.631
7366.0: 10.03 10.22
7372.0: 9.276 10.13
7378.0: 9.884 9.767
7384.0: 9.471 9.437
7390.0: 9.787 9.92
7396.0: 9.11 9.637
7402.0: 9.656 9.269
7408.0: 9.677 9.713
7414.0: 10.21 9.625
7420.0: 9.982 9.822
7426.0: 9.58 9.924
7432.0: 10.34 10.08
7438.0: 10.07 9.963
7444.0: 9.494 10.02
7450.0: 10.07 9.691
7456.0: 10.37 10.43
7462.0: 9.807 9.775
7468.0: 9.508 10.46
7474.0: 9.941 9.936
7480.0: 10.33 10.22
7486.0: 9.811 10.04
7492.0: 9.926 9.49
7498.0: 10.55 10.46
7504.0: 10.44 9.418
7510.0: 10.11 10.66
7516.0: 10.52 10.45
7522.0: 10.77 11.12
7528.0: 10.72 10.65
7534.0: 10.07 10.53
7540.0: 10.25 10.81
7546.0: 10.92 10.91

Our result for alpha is 1.7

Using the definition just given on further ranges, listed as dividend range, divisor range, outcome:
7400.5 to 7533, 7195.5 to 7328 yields 1.37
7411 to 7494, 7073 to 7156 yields 1.76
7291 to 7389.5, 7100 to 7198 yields 1.65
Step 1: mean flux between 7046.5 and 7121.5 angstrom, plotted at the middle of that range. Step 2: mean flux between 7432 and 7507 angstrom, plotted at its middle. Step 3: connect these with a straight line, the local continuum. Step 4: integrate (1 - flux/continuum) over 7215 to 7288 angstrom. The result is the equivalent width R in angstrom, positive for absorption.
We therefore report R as 7.9 angstrom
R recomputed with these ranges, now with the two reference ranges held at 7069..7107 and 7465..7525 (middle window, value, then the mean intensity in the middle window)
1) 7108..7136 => 4.04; 5.58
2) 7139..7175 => 9.03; 5.15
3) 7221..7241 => 2.45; 6.67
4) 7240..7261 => 1.65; 7.18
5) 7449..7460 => -0.39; 10.1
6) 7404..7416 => -0.50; 9.73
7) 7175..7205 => 5.49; 5.88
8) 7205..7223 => 3.63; 5.94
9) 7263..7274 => 0.39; 7.68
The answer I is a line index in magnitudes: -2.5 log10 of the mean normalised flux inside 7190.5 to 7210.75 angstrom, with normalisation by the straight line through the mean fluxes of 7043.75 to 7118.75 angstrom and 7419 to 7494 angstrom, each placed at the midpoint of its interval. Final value 0.28 mag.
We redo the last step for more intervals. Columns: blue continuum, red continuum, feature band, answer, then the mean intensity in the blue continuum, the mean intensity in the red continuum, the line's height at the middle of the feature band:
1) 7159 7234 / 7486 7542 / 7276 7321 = -0.14 mag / 5.87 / 10.3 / 7.31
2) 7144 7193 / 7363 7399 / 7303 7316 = -0.03 mag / 5.46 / 9.72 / 8.29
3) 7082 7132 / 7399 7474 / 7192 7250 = 0.14 mag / 5.81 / 9.89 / 7.22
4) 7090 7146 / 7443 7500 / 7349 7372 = -0.11 mag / 5.42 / 10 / 8.56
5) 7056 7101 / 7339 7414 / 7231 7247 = 0.18 mag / 6.27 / 9.57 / 8.05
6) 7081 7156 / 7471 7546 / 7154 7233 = 0.11 mag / 5.51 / 10.3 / 6.44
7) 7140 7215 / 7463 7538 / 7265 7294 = -0.13 mag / 5.54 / 10.2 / 7.02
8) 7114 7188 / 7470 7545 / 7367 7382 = -0.17 mag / 5.32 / 10.3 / 8.45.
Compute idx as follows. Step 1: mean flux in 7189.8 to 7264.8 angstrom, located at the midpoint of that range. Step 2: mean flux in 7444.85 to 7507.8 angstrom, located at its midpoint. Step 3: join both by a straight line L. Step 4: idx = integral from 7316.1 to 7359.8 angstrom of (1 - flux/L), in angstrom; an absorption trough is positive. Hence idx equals -4.8 angstrom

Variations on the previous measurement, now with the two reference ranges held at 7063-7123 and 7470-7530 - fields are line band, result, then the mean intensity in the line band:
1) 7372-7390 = -1.22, 9.7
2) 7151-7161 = 2.08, 5.43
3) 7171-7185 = 2.81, 5.66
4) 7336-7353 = -1.17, 9.33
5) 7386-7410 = -0.80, 9.57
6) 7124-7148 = 7.04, 4.71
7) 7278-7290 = 0.17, 8.01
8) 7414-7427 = -0.45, 9.81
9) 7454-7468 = -0.19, 10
